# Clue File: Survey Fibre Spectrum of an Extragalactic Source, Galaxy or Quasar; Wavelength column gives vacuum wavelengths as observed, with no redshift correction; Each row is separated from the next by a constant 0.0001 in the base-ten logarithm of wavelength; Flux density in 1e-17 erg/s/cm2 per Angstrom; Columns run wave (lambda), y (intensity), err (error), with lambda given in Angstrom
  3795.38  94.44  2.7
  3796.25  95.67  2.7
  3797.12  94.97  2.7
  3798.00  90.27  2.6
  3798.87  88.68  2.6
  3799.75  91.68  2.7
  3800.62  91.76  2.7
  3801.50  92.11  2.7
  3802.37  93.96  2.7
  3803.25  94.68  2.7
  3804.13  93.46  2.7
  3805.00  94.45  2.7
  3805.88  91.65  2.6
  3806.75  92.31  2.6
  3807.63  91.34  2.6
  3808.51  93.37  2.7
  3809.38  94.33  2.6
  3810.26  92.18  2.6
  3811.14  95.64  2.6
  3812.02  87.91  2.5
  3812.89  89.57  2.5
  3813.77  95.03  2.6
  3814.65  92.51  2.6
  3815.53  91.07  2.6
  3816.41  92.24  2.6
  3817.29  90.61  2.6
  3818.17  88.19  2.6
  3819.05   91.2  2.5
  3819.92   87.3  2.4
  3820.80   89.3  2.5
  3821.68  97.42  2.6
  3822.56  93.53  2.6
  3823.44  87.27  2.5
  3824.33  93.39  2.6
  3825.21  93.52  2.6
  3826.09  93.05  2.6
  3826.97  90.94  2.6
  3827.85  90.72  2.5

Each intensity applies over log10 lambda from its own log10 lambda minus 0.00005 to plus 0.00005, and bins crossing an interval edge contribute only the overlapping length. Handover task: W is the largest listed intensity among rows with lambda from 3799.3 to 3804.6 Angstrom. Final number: 94.68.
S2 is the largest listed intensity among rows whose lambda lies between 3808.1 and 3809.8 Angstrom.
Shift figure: 94.33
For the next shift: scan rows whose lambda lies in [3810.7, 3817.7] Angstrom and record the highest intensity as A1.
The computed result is 95.64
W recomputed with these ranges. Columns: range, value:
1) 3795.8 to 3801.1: 95.67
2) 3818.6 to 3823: 97.42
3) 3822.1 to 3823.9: 93.53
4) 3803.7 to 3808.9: 94.45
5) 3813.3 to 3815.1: 95.03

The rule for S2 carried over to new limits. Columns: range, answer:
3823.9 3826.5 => 93.52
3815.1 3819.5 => 92.24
